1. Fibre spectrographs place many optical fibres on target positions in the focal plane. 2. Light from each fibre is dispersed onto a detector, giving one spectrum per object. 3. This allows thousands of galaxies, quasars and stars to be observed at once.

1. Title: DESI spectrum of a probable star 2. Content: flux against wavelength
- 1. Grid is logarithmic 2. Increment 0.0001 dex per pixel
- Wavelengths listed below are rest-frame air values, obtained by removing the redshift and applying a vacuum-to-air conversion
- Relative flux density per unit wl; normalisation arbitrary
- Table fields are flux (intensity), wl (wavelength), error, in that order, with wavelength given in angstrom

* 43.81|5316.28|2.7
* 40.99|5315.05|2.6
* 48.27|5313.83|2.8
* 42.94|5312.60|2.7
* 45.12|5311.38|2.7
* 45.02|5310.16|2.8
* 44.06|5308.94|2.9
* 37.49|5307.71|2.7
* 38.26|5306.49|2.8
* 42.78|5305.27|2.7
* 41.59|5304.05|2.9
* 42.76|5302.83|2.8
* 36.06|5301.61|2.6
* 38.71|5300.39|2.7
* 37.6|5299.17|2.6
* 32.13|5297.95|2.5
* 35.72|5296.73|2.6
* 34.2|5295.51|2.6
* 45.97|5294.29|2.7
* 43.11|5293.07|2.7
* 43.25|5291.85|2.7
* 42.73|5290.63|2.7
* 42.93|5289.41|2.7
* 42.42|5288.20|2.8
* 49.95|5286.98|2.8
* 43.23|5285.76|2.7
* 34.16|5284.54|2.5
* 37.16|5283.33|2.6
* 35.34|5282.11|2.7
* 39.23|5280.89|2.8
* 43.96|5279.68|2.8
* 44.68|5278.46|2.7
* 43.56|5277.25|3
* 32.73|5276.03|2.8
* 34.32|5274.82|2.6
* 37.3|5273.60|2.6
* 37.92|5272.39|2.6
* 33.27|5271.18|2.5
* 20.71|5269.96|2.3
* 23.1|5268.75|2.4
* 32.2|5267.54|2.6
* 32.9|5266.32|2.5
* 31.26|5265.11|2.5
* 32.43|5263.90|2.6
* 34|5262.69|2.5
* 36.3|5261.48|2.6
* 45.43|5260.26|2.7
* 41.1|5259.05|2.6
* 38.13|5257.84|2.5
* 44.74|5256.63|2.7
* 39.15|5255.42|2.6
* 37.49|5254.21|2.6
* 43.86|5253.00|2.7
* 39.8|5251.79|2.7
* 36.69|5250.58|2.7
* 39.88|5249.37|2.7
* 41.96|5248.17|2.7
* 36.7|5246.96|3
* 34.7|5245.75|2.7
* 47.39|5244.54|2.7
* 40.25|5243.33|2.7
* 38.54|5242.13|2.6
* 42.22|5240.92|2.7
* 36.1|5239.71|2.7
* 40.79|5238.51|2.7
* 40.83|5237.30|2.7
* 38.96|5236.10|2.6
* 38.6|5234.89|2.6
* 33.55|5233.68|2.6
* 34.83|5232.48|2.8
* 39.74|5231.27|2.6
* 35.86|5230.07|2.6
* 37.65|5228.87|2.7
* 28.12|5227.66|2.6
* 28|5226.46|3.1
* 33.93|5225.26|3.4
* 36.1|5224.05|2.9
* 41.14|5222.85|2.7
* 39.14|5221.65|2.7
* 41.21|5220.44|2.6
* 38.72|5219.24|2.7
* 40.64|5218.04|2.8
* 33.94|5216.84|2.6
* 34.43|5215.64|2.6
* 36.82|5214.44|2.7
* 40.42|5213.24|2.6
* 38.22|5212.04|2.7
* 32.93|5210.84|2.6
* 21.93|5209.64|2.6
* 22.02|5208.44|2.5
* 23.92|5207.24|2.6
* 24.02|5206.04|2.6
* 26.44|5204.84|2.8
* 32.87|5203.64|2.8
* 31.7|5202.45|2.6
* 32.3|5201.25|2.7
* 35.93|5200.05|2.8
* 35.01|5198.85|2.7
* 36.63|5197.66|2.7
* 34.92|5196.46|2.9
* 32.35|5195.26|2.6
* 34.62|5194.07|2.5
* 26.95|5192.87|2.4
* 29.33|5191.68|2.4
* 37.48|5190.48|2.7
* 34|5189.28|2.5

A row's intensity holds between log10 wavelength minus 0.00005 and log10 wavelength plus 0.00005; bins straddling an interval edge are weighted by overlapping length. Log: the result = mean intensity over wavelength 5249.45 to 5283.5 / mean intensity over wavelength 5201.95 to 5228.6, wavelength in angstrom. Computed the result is 1.11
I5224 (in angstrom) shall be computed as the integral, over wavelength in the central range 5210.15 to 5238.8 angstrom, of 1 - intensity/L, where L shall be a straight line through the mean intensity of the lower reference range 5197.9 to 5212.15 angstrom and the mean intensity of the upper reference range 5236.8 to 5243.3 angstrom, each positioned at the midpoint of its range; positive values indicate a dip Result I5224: -1.4 angstrom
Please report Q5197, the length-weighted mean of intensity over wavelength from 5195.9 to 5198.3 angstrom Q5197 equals 35.8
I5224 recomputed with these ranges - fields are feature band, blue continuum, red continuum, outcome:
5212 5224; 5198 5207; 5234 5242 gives -1.3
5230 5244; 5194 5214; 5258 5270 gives -2.5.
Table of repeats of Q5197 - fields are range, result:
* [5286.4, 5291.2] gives 44.5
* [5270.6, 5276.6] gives 35.2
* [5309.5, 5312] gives 45.2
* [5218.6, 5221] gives 40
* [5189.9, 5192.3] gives 33.3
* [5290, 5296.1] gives 41.8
